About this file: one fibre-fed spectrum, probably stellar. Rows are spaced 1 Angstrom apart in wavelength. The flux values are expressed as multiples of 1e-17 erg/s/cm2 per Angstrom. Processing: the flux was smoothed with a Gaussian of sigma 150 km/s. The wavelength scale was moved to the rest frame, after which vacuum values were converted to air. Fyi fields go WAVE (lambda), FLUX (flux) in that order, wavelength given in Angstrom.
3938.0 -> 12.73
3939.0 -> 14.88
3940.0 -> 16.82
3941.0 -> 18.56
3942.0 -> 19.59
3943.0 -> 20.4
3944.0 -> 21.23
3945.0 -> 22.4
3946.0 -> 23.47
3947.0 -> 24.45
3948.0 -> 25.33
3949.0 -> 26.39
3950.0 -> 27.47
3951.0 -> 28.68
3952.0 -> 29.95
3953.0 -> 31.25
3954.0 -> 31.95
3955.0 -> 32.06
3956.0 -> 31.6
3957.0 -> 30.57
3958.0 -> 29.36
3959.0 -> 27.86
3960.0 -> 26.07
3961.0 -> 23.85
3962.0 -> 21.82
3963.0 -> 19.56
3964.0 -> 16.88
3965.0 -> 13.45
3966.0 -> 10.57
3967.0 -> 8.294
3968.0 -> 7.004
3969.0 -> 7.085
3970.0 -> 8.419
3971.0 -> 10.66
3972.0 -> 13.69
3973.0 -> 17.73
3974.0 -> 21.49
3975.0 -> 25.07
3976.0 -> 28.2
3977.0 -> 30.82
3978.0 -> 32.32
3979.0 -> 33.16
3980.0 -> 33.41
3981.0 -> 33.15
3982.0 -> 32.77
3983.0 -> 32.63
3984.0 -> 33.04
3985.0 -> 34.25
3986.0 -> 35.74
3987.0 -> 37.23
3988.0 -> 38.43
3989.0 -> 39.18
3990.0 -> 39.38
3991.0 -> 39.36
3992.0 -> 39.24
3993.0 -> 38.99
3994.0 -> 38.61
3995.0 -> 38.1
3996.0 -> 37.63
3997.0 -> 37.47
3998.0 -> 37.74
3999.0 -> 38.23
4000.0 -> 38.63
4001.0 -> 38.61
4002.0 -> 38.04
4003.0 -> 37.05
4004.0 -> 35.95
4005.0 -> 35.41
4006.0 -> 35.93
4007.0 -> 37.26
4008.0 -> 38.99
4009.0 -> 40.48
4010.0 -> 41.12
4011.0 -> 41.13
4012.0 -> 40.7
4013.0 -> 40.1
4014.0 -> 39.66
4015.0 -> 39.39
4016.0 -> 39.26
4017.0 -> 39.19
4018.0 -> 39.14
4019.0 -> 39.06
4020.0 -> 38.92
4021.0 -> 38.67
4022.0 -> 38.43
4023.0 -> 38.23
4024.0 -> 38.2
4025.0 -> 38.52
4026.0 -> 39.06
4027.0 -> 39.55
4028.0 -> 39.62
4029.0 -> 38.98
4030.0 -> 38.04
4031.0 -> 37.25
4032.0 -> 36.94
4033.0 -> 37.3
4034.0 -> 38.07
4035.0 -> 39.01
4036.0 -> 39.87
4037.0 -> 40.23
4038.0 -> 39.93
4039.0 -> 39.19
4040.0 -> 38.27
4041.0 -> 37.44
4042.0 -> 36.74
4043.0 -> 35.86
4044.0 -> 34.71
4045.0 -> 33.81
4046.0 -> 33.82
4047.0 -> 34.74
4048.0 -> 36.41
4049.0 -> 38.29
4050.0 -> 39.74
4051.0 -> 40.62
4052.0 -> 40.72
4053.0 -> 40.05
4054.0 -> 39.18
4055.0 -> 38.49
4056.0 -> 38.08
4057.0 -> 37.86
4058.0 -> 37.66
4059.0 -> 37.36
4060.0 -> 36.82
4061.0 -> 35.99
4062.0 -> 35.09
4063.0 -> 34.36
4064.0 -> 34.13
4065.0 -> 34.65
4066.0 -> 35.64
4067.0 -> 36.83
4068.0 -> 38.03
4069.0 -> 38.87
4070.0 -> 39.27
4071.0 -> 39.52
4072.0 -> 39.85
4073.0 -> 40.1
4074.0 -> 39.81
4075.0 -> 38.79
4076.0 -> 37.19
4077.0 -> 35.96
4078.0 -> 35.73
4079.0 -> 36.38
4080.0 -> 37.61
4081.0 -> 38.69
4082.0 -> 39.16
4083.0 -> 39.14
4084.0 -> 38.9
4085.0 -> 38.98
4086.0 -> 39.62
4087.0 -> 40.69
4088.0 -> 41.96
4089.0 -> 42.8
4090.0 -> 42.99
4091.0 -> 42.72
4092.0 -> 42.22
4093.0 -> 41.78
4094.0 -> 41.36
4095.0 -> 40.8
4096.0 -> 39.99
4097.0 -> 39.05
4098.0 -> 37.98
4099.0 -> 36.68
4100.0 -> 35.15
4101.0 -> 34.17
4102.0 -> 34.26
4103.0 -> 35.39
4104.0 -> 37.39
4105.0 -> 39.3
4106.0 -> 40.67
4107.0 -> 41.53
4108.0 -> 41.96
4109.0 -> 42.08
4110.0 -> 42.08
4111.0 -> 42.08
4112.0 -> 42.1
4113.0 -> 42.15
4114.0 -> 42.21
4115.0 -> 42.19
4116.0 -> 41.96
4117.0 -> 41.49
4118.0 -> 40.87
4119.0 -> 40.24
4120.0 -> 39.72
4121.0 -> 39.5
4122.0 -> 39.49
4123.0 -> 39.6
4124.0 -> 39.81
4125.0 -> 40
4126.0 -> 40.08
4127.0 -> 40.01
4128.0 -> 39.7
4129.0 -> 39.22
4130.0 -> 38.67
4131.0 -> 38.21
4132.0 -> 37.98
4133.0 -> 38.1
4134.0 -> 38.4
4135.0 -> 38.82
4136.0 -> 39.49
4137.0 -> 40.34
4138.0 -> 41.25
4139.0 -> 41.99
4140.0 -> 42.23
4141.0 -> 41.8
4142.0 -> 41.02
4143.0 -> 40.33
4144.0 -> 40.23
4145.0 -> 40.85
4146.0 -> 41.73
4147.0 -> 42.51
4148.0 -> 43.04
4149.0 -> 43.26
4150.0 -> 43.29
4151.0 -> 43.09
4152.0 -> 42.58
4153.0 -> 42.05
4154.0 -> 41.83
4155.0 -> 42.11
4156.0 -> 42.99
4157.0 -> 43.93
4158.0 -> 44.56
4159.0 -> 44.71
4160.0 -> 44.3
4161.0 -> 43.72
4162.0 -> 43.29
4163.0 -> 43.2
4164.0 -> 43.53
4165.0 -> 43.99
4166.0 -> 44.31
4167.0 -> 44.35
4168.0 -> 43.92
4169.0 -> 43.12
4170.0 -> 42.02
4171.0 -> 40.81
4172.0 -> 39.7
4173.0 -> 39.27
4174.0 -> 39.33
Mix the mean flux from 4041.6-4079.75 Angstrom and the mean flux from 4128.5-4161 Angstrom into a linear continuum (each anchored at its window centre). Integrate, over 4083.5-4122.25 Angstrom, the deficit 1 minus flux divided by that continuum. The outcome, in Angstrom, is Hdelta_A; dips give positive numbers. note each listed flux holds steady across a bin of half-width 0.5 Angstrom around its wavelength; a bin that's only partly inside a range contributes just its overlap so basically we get -0.8 Angstrom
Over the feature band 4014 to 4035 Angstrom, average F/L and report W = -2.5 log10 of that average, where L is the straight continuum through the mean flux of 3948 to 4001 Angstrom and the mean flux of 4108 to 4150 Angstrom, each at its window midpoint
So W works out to -0.191 mag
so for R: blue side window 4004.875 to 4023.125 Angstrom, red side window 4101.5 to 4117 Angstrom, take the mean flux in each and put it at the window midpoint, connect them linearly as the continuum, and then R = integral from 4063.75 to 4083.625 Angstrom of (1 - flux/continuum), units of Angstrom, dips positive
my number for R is 1.08 Angstrom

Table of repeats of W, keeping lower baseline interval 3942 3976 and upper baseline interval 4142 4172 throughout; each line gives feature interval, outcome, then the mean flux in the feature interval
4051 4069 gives -0.150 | 37.3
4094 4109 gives -0.043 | 38.4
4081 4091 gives -0.150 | 40.5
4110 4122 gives -0.077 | 41.3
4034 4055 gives -0.225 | 37.9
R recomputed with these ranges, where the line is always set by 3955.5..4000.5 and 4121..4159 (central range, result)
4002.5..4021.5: -4.88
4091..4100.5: -0.55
